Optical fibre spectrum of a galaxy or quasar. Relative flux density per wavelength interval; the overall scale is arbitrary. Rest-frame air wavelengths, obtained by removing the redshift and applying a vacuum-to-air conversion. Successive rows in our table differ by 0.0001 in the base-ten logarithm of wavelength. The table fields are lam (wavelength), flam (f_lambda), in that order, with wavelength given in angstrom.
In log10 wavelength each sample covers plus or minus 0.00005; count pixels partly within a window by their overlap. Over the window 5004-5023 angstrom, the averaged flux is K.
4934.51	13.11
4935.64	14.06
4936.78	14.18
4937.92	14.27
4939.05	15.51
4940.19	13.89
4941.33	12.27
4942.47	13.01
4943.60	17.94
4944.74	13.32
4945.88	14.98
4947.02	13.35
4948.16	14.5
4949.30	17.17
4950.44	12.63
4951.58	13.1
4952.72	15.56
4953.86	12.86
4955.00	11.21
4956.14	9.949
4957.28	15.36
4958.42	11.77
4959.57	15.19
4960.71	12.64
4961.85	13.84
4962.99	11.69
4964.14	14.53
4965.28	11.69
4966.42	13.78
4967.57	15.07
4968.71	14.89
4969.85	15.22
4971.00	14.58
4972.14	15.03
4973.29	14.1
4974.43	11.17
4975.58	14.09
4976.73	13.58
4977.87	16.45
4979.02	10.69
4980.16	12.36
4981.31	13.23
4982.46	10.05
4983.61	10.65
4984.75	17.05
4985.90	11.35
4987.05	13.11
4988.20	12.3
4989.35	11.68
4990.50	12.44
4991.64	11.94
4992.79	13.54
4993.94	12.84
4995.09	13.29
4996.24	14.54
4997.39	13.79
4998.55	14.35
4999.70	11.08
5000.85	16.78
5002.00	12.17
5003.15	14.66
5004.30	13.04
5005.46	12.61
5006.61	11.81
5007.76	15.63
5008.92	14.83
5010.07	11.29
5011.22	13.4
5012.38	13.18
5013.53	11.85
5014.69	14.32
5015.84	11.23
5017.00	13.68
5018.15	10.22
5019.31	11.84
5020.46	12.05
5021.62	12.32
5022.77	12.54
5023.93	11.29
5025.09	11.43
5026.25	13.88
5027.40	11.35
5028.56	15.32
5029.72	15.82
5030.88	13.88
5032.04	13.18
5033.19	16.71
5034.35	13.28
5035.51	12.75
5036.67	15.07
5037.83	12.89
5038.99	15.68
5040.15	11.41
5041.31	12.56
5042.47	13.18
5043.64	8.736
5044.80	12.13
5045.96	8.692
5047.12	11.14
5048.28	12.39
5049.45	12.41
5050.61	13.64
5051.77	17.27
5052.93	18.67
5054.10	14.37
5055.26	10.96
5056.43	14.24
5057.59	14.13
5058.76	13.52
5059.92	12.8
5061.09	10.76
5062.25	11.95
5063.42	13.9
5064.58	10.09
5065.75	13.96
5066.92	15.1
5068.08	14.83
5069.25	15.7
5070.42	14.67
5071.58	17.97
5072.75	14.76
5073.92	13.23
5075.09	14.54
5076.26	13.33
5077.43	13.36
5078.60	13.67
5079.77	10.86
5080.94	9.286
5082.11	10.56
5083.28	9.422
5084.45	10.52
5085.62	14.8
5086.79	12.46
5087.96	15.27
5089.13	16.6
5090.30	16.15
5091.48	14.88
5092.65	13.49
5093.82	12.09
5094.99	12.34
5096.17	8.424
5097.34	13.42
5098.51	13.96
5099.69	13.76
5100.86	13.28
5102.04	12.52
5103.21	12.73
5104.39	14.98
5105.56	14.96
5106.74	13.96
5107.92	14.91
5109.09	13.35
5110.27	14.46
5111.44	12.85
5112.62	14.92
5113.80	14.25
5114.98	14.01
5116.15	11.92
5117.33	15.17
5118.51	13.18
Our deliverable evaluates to 12.7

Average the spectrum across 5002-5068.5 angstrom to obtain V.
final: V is 13.1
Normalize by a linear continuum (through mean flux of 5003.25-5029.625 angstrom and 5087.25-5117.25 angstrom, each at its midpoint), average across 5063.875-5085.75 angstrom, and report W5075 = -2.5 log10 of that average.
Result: 0.02 mag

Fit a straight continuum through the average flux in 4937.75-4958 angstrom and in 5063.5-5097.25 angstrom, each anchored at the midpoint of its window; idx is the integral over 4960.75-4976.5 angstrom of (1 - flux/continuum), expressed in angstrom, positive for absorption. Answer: 0.05 angstrom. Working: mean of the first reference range 13.9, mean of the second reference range 13.3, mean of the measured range 13.8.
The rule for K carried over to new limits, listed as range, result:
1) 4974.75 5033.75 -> 13.1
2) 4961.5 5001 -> 13.3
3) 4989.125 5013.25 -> 13.3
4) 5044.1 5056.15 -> 13.2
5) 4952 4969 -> 13.3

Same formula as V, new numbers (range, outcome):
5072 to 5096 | 13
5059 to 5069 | 13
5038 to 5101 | 13.2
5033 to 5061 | 13.2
